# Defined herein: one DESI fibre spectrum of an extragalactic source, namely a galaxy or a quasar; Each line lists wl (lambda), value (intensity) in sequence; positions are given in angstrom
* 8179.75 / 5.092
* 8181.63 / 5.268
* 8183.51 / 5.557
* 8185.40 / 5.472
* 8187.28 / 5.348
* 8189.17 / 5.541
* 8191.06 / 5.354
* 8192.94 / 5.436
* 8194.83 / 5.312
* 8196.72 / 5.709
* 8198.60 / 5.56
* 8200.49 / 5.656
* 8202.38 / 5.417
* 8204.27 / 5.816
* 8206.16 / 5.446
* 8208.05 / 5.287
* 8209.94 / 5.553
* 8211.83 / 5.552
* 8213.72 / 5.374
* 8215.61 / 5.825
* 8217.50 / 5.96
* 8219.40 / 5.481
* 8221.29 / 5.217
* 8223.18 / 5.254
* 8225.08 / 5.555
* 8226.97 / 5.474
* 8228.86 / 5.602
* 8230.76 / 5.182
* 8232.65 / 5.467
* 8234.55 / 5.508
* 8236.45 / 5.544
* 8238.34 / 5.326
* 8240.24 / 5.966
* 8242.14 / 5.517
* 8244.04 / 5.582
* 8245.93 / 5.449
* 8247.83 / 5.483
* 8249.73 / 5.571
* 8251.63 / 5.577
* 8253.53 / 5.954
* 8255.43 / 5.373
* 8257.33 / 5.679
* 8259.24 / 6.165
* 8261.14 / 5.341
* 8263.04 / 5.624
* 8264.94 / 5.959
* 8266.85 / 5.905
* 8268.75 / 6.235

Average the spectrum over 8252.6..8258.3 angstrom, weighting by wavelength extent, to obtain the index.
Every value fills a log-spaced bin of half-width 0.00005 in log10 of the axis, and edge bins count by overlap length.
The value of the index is 5.66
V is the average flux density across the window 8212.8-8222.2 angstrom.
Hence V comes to 5.57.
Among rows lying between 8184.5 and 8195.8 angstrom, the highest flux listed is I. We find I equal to 5.541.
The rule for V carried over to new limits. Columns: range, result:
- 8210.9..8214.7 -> 5.47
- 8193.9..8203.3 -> 5.53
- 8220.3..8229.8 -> 5.43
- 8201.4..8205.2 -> 5.61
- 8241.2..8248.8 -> 5.51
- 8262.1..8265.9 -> 5.79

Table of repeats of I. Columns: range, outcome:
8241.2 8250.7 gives 5.582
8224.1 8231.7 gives 5.602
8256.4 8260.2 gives 6.165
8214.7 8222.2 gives 5.96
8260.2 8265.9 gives 5.959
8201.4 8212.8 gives 5.816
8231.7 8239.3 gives 5.544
